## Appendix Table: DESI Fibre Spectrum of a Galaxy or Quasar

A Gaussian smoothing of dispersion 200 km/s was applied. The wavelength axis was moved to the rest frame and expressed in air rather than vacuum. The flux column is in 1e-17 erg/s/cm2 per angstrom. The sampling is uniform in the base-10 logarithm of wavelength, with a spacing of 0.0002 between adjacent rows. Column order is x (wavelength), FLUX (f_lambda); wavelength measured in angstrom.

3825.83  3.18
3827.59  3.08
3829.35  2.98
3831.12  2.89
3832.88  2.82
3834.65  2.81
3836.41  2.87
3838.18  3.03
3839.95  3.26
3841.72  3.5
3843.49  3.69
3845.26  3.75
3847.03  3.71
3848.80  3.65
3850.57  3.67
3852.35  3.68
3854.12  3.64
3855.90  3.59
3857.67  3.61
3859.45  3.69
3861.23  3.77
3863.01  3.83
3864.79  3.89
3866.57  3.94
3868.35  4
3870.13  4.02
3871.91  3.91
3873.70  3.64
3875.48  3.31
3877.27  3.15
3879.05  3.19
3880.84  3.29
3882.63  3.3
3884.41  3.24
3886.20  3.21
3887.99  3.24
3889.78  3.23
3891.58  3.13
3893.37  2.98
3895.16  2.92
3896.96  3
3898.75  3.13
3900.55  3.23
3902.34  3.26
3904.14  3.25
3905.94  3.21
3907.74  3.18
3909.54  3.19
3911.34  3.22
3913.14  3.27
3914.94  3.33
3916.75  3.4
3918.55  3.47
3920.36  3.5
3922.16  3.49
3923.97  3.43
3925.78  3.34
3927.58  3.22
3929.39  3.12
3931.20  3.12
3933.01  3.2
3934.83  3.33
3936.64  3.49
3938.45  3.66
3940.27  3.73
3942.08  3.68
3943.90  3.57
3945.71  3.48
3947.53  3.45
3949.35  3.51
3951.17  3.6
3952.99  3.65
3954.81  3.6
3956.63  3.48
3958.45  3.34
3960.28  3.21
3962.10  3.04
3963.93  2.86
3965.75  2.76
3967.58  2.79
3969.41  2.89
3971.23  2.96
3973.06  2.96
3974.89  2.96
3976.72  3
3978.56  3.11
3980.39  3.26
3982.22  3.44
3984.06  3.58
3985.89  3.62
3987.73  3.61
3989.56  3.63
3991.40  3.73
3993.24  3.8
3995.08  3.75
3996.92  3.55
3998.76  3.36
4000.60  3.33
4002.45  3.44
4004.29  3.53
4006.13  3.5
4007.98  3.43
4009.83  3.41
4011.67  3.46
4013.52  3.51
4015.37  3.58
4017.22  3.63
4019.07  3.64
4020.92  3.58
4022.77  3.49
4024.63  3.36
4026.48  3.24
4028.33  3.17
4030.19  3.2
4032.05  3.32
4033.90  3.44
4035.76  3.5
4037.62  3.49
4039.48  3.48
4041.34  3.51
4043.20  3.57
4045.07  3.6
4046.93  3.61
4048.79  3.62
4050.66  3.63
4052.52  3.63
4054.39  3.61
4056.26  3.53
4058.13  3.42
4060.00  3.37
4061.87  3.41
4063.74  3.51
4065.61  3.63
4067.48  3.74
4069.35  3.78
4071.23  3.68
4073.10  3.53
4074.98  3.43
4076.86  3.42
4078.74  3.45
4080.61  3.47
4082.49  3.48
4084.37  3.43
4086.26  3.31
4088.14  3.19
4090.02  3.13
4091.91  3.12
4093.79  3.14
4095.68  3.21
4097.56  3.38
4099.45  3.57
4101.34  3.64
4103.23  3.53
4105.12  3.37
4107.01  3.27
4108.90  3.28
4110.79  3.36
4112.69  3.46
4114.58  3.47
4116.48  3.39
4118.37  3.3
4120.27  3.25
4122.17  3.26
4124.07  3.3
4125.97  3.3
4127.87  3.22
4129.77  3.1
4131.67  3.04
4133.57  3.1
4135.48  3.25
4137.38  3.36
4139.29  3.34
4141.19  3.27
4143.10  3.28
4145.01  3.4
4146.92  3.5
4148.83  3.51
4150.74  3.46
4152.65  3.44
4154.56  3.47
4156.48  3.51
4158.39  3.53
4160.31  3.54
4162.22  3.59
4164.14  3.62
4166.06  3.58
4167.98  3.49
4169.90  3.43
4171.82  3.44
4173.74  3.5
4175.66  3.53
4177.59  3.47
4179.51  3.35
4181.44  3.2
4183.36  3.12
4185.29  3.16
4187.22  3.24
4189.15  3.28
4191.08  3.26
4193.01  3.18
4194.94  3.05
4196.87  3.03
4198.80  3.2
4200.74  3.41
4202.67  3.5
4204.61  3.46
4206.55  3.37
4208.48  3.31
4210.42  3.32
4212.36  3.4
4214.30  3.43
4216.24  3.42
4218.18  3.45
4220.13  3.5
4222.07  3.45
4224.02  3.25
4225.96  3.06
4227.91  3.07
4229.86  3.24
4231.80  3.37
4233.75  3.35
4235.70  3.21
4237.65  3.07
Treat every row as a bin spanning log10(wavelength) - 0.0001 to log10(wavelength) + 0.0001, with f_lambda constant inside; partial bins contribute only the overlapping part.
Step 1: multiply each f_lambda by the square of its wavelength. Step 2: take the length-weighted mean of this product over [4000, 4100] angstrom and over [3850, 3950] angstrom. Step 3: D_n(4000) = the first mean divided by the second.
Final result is 1.1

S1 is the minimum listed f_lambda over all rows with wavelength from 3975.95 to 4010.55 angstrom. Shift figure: 3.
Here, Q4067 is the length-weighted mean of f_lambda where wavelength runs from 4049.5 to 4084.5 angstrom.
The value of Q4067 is 3.54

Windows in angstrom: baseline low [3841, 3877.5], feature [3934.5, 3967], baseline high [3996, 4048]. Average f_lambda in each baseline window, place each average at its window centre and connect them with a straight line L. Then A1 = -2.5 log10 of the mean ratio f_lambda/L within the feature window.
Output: 0.05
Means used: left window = 3.71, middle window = 3.41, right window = 3.46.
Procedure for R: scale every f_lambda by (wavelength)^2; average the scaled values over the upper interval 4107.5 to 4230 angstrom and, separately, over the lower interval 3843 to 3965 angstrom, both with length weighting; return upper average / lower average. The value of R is 1.11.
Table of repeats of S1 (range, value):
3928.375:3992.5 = 2.76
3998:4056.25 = 3.17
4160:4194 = 3.12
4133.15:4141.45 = 3.1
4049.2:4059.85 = 3.42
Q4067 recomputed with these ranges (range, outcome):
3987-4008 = 3.56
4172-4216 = 3.31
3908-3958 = 3.42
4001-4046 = 3.46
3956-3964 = 3.21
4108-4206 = 3.35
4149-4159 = 3.48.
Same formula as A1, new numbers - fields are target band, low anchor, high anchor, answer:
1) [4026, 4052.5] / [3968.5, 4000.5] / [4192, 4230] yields -0.04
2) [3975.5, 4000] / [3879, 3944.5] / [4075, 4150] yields -0.06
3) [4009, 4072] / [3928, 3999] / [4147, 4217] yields -0.05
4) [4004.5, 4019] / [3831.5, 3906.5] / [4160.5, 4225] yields -0.04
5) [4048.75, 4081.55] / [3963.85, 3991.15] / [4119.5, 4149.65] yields -0.10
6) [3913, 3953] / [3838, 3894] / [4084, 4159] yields 0.01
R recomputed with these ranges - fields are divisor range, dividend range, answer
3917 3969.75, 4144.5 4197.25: 1.13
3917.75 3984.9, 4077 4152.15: 1.09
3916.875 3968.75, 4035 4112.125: 1.10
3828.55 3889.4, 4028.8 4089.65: 1.12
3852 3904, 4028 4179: 1.11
